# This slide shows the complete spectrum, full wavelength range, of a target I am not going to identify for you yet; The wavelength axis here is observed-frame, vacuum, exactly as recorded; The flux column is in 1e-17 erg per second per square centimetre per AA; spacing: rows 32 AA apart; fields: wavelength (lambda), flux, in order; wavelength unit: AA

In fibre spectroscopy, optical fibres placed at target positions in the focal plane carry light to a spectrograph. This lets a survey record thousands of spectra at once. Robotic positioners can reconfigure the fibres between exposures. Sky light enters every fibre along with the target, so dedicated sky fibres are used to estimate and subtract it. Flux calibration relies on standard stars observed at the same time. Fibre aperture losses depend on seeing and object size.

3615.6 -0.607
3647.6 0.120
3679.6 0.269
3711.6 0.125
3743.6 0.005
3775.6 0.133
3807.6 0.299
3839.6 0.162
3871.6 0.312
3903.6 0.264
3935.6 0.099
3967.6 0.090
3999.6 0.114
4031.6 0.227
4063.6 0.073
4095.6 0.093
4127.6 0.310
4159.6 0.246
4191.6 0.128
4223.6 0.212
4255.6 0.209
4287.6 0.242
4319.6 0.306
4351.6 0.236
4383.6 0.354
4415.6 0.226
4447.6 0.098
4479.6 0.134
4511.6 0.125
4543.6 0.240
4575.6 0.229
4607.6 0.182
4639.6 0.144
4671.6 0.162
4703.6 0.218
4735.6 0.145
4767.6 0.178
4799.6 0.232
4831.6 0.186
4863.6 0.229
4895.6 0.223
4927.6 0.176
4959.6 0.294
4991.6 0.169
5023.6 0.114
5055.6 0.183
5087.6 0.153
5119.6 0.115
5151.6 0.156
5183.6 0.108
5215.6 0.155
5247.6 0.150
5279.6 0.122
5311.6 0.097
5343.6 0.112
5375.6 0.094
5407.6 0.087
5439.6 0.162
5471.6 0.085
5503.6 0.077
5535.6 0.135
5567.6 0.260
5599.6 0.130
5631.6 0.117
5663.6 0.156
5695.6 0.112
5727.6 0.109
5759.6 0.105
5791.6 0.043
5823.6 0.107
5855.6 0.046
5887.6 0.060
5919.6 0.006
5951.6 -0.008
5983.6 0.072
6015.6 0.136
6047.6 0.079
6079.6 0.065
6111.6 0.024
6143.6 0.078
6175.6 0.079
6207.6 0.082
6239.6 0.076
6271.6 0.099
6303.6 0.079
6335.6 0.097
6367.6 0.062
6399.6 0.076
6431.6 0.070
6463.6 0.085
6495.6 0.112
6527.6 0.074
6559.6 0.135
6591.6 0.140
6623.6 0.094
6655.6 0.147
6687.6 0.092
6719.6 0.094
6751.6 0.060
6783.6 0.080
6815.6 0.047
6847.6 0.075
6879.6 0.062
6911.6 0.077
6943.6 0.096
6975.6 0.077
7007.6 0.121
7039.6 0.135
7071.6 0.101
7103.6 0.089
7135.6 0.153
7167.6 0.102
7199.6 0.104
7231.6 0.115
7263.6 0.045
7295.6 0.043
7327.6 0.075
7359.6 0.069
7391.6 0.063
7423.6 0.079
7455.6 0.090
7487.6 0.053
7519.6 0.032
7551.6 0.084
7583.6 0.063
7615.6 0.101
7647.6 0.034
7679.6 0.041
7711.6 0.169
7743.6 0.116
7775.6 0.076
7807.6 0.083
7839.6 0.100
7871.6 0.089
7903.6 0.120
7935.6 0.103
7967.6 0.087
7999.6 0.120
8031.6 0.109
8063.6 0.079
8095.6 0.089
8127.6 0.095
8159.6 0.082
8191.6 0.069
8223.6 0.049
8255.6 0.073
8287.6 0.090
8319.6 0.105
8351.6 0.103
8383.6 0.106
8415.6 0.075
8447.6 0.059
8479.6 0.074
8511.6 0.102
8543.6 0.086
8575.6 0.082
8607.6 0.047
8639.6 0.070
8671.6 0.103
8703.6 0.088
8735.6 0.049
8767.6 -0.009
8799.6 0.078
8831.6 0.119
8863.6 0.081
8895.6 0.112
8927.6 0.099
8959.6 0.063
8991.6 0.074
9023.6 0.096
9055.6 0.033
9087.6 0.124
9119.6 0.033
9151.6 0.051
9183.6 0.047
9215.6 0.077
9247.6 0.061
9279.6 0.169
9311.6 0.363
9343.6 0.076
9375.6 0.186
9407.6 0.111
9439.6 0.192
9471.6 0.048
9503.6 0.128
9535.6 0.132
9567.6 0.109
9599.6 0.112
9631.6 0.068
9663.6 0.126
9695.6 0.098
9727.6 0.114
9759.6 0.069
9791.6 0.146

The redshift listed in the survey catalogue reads 1.49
